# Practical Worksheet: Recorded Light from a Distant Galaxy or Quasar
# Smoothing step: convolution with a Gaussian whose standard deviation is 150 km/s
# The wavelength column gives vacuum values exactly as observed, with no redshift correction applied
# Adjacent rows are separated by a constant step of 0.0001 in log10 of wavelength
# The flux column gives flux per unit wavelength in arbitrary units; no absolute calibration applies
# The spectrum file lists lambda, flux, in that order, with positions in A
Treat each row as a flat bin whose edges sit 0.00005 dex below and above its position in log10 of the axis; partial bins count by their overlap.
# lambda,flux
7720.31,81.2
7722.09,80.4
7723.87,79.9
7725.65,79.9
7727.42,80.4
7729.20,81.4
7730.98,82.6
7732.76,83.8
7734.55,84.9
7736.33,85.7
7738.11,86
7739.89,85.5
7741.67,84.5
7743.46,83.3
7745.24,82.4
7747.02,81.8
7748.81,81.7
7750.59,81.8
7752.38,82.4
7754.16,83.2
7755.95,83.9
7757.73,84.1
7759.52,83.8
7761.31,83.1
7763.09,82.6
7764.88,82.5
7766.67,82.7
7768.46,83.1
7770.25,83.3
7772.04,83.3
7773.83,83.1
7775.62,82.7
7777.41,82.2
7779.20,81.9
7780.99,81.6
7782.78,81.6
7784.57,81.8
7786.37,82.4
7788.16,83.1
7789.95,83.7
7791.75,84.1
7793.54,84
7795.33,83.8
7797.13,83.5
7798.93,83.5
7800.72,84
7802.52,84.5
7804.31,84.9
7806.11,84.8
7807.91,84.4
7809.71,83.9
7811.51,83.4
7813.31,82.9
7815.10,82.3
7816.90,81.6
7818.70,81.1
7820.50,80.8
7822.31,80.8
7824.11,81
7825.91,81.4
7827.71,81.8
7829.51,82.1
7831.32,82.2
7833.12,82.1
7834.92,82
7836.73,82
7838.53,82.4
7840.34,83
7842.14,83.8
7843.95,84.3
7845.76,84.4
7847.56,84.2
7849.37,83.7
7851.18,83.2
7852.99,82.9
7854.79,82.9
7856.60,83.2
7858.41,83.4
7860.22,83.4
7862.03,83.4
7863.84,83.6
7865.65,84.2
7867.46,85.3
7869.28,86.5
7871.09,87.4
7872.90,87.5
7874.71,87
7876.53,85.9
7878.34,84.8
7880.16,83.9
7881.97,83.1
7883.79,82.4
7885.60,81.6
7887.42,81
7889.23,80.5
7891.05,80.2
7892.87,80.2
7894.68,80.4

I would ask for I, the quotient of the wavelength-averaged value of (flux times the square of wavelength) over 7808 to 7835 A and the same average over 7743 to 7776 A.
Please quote 1.0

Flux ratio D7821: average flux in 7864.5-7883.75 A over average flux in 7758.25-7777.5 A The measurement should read 1.03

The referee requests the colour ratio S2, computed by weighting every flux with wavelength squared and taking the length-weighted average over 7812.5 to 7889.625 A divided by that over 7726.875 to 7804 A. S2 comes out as 1.02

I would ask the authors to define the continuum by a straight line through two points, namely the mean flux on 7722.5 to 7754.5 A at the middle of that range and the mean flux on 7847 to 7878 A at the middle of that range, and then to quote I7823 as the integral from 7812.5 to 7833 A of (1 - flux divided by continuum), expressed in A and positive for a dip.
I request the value 0.58 A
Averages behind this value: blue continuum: 82.8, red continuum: 84.6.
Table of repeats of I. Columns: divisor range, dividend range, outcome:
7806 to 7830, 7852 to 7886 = 1.04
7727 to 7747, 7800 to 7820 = 1.02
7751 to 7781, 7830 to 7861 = 1.02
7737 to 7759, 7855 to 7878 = 1.05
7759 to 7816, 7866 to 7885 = 1.05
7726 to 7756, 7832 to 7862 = 1.03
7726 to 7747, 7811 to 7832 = 1.00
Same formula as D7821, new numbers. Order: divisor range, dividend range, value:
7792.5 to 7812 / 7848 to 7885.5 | 1.00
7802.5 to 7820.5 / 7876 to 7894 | 0.99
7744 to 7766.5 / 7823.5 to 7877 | 1.01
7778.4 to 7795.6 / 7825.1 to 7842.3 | 0.99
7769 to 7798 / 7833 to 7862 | 1.00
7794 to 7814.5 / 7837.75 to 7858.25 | 0.99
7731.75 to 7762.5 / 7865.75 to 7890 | 1.01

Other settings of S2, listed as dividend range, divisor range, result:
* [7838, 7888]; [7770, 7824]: 1.03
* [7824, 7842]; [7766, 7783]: 1.01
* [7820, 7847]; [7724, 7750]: 1.02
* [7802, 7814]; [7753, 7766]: 1.02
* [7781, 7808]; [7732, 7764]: 1.01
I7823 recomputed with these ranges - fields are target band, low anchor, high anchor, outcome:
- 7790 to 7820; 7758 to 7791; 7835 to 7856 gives -0.20 A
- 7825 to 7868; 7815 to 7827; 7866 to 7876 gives 0.41 A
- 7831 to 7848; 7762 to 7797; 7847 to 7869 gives 0.09 A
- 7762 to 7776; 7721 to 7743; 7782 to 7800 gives 0.02 A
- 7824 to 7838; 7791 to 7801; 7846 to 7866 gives 0.29 A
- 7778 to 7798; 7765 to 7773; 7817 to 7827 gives -0.14 A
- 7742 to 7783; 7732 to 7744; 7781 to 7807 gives 0.72 A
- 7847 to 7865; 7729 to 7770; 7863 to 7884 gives 0.33 A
